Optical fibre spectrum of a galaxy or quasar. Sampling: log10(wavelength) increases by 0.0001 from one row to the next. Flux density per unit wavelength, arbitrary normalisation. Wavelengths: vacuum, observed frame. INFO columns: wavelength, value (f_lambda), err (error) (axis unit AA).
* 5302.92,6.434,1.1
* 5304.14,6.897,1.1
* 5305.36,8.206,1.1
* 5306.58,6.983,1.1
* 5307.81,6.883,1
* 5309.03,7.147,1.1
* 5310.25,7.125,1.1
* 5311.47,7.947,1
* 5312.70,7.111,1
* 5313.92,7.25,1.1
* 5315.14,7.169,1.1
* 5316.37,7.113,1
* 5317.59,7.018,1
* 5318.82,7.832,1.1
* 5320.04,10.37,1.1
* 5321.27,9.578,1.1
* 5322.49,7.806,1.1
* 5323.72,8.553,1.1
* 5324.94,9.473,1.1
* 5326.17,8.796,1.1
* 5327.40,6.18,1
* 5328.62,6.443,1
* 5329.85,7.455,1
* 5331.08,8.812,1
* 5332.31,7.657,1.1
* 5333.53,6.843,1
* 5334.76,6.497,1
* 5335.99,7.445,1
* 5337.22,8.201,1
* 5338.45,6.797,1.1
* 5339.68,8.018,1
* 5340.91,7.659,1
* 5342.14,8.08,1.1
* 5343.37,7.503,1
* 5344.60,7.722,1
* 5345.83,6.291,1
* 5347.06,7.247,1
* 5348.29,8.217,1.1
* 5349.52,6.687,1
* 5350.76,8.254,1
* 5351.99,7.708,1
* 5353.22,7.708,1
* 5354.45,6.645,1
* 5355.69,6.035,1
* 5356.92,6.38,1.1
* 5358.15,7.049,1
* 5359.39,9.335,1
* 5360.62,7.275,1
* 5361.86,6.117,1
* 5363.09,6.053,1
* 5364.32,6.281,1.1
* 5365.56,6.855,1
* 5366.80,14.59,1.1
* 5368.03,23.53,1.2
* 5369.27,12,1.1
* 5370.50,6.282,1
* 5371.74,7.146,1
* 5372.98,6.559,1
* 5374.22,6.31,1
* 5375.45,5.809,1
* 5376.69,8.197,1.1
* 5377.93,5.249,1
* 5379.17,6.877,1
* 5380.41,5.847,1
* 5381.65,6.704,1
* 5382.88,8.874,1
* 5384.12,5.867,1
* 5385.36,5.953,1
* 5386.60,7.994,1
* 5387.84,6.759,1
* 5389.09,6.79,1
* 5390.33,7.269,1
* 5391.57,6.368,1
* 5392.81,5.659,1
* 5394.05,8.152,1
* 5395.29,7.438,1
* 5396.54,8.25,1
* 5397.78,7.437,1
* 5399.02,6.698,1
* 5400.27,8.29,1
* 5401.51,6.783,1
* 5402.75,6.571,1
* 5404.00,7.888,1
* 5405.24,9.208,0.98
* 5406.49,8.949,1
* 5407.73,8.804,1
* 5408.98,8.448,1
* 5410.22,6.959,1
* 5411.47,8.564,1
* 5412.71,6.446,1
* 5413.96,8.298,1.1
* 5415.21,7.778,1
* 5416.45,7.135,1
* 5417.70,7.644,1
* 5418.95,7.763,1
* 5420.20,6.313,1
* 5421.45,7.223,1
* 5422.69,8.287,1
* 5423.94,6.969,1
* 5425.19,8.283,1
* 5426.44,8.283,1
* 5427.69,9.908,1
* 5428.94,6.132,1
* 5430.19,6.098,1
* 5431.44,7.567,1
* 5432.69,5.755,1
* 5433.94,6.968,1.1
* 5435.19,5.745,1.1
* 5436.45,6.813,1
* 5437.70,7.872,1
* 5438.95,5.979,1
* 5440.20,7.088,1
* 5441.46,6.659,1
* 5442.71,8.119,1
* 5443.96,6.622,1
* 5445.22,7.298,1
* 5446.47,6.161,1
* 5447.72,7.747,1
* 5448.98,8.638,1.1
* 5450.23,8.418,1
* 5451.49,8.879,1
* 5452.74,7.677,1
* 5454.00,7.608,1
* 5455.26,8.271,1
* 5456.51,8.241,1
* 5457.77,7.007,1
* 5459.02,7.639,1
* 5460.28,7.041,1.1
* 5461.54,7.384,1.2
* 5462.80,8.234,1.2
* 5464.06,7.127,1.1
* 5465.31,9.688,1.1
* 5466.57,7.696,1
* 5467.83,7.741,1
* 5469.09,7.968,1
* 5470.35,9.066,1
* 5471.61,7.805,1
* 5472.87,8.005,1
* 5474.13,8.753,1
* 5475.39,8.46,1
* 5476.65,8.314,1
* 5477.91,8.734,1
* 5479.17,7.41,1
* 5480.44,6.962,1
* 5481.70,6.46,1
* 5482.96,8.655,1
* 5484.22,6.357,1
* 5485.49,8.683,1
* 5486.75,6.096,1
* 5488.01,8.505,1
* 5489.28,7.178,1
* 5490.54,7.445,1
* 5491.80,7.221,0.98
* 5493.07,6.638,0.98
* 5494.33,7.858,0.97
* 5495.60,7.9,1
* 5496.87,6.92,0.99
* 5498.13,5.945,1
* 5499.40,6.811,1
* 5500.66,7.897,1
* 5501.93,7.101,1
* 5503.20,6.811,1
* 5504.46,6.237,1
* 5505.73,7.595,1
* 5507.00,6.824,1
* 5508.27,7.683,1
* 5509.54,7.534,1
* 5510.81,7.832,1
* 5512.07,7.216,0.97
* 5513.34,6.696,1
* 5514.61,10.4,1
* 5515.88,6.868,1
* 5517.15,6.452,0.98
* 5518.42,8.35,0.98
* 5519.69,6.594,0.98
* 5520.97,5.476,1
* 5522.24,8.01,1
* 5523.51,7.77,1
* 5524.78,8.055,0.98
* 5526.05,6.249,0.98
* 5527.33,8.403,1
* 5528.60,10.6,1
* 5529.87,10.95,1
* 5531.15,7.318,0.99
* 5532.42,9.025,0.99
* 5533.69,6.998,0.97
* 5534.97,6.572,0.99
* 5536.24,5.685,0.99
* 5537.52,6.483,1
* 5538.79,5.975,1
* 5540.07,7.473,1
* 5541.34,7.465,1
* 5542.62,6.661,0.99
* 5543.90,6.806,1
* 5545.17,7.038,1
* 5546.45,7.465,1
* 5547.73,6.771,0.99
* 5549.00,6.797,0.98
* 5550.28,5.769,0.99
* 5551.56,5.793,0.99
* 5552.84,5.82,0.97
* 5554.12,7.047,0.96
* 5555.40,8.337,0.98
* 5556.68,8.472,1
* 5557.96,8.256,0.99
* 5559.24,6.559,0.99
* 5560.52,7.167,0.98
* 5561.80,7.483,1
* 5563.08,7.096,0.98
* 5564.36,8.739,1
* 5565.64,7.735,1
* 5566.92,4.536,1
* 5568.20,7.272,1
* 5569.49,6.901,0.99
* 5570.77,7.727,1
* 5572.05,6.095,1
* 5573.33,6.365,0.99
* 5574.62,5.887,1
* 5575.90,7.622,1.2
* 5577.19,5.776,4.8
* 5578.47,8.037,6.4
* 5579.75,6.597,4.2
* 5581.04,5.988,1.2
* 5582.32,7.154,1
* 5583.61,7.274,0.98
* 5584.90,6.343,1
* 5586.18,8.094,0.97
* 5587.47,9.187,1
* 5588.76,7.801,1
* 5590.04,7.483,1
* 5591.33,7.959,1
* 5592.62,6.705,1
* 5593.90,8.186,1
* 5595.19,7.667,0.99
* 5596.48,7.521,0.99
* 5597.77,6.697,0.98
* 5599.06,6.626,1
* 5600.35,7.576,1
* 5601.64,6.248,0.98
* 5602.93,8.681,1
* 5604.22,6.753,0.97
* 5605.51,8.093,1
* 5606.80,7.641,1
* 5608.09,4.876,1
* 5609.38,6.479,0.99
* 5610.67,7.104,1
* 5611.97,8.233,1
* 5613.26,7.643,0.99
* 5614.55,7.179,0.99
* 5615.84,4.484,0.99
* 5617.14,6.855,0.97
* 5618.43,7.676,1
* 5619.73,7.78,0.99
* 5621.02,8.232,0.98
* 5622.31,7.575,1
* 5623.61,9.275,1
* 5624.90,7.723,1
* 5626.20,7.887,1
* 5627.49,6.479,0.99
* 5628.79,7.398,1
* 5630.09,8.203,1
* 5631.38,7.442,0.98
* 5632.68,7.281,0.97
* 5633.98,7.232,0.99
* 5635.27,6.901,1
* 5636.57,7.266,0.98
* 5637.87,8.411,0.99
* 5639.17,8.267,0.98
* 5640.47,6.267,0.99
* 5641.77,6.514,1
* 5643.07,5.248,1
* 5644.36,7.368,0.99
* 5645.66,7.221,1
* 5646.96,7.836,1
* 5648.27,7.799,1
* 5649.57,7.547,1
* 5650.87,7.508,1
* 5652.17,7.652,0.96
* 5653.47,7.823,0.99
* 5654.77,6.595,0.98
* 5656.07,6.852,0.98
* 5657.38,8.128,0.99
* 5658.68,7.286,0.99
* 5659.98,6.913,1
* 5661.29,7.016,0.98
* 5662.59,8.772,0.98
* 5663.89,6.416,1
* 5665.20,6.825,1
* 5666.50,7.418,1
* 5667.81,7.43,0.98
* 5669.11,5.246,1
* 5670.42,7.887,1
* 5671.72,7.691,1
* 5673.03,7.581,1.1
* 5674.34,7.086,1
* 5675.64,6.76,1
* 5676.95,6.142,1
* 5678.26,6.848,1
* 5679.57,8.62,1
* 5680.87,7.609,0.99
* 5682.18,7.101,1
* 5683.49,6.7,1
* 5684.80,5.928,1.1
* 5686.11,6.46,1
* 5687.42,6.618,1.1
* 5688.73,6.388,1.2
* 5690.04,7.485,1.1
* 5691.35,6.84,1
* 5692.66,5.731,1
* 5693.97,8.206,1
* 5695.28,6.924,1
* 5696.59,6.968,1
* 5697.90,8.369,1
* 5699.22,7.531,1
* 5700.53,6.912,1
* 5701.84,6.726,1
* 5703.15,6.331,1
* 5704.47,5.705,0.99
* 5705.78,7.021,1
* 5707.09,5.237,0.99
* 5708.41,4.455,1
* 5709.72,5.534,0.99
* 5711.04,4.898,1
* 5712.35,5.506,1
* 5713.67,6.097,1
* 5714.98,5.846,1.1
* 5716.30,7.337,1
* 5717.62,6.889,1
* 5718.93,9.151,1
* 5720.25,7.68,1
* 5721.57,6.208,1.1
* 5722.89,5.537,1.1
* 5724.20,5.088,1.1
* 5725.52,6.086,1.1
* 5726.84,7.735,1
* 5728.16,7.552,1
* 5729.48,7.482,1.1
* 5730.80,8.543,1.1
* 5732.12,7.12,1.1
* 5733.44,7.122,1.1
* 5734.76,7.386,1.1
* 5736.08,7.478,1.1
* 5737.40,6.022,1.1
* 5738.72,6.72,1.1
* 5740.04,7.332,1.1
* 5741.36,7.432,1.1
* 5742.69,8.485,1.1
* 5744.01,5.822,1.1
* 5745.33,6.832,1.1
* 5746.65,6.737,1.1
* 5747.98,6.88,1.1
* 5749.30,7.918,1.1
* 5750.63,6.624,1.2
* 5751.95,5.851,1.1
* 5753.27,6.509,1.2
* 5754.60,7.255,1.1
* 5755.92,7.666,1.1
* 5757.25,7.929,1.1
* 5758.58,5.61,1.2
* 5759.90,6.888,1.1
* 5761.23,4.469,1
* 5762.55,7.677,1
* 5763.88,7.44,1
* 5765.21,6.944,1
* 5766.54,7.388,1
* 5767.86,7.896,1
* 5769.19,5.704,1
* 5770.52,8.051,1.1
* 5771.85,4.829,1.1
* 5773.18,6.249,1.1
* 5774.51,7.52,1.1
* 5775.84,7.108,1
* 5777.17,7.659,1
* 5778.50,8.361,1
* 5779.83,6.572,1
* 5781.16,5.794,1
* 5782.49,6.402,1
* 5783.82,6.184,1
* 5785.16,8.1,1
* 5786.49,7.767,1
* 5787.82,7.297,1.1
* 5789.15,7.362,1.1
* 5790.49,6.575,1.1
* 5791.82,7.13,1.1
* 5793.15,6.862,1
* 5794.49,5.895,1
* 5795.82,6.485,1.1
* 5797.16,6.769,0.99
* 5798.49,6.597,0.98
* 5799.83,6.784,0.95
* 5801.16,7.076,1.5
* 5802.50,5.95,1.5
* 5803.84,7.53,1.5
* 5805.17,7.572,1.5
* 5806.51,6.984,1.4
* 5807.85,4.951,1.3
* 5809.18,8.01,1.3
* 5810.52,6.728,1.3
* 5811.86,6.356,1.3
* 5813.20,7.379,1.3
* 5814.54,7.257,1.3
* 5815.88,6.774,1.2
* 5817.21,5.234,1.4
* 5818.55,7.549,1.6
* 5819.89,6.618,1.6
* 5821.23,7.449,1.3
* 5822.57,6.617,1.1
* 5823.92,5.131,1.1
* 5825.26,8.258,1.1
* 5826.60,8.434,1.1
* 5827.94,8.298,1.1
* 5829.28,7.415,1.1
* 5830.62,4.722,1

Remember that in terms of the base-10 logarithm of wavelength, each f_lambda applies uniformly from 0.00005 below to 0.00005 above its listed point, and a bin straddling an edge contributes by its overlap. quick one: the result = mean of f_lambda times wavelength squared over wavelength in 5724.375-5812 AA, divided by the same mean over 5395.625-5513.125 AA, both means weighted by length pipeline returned 1.03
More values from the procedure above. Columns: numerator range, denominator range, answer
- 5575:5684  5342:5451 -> 1.05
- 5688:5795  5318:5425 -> 1.01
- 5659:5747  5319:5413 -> 1.00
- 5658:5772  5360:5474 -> 1.00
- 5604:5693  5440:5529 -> 1.00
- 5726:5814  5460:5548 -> 1.02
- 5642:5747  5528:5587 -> 1.02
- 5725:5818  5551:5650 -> 1.02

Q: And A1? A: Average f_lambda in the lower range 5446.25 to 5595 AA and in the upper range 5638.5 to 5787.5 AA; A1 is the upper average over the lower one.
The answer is 0.93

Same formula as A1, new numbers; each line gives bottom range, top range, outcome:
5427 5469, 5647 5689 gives 0.96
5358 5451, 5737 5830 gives 0.91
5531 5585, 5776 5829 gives 1.00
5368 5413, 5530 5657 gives 0.95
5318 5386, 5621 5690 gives 0.93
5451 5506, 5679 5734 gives 0.88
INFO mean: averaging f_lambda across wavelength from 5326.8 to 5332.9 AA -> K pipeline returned 7.31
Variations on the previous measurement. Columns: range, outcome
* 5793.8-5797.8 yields 6.37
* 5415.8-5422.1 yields 7.23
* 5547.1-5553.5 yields 6.19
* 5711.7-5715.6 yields 5.82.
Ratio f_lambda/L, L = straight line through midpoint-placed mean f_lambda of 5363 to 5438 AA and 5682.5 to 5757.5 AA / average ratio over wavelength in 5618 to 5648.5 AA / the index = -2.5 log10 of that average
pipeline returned -0.07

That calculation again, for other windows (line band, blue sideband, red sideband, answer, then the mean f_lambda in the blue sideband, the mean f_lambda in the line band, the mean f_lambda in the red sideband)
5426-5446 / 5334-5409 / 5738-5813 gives 0.074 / 7.66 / 7.04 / 6.89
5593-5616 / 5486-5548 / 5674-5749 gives -0.007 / 7.35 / 7.15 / 6.8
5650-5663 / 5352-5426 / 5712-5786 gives -0.048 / 7.68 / 7.43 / 6.91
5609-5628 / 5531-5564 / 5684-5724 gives -0.091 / 7.02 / 7.39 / 6.53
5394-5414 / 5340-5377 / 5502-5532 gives 0.017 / 8.05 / 7.81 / 7.65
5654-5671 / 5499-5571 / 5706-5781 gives -0.024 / 7.29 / 7.14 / 6.79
